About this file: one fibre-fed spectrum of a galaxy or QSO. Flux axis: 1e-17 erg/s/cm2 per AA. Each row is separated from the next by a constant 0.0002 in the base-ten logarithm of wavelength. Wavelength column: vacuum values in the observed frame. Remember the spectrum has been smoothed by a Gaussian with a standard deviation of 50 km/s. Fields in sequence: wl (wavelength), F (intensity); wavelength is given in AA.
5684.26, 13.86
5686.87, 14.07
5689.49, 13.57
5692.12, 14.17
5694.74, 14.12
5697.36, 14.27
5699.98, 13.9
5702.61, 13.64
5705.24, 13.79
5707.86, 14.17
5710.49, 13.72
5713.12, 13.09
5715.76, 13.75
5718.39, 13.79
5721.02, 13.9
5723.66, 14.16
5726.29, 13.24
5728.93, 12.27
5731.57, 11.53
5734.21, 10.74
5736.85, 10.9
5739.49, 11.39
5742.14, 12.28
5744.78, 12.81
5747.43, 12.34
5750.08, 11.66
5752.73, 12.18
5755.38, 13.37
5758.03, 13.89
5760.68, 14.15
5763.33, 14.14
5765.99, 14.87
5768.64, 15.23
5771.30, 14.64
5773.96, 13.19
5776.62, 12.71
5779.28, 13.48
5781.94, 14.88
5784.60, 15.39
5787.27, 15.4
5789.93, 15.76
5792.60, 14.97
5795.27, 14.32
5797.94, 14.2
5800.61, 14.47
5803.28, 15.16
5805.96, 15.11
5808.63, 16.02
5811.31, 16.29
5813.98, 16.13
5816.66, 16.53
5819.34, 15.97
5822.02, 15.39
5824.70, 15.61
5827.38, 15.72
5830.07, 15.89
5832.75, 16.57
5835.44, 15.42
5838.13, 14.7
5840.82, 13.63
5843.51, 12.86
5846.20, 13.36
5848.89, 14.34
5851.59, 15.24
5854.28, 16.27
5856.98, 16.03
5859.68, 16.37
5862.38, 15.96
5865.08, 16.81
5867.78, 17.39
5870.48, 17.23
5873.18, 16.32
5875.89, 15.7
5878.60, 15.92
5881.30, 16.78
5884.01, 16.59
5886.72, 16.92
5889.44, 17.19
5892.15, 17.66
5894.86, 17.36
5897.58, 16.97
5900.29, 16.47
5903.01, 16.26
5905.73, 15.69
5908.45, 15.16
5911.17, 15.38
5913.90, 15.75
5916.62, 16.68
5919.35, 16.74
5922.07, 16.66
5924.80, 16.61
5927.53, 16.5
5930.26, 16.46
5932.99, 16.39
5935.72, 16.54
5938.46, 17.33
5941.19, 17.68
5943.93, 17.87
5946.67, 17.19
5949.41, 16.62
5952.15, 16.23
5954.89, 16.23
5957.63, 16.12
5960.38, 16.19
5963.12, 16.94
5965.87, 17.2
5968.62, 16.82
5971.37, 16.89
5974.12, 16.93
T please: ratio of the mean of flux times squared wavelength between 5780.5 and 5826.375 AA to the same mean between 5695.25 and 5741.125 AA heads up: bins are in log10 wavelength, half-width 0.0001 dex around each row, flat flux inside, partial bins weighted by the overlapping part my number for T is 1.2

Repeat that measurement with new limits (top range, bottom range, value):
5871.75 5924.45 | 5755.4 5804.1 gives 1.18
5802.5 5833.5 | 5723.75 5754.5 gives 1.35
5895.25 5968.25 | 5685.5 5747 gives 1.35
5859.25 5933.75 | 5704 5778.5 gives 1.32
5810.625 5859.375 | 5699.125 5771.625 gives 1.21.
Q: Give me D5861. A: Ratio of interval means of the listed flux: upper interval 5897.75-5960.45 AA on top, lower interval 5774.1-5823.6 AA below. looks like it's 1.1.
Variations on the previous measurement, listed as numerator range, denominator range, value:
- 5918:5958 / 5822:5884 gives 1.07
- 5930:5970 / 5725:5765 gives 1.35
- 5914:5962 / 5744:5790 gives 1.20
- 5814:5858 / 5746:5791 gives 1.09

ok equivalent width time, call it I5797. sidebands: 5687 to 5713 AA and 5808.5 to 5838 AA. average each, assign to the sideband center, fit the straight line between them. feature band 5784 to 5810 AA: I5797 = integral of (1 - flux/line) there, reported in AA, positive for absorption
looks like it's 0.67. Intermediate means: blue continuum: 13.9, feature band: 15.1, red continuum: 15.9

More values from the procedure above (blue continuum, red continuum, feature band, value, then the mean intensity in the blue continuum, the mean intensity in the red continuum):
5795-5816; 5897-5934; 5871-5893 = -0.9 AA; 15.3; 16.3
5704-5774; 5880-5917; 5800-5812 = -0.7 AA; 13.2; 16.5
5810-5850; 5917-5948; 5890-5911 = -0.1 AA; 15.2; 16.9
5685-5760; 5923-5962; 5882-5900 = -1.4 AA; 13.1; 16.7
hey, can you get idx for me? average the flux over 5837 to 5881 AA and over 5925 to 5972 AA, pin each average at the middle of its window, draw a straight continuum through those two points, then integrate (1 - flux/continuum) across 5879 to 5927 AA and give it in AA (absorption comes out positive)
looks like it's -1.1 AA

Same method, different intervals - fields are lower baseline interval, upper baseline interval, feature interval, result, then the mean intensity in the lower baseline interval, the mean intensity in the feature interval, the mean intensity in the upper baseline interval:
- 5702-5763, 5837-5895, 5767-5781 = -0.1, 12.9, 13.9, 15.9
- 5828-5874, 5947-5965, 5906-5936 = -0.1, 15.5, 16.2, 16.5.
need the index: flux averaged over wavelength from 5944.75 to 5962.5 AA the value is 16.5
